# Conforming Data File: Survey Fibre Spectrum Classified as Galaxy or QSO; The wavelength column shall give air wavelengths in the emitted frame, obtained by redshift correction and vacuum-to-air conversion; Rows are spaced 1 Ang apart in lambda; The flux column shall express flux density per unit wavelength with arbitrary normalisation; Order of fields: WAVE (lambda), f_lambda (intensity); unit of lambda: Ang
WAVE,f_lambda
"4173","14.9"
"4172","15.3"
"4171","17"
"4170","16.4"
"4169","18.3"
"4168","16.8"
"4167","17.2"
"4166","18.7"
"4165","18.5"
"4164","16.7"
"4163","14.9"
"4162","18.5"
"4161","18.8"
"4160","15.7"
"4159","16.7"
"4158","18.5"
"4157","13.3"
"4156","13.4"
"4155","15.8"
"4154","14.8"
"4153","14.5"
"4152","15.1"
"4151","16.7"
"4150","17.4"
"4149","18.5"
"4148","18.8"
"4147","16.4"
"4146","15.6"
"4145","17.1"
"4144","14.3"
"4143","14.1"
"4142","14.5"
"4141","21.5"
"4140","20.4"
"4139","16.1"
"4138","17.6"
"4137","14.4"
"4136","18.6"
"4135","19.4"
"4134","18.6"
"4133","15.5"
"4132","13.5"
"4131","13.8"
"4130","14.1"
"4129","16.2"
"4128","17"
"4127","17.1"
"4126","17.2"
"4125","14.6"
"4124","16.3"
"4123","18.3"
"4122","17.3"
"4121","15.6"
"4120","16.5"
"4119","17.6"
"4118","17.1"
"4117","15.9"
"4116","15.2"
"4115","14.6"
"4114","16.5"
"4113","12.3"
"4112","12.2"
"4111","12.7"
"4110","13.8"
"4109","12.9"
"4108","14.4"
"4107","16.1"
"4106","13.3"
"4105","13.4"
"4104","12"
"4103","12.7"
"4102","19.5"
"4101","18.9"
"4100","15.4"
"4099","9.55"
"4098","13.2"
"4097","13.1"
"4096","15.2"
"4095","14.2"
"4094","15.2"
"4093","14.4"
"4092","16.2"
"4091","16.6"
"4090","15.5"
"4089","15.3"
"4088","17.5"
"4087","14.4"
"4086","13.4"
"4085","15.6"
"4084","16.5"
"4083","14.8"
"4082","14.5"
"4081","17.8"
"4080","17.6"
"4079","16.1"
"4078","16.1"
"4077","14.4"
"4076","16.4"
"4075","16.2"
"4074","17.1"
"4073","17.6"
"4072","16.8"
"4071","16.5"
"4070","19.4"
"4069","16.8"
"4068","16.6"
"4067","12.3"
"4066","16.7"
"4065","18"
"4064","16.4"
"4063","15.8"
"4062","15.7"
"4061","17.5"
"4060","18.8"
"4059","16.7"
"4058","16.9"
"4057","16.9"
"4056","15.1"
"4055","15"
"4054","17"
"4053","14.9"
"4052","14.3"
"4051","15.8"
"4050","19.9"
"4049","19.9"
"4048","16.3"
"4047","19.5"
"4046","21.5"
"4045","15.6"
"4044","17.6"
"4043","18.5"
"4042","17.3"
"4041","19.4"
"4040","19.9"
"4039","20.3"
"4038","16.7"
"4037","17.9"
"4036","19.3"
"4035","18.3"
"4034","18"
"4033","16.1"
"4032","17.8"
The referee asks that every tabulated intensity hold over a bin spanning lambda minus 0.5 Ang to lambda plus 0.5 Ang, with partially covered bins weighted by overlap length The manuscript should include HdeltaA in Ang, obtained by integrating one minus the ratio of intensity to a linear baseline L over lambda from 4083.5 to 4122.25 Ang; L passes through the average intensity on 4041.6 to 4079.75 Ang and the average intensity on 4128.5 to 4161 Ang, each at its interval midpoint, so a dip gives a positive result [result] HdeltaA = 3.9 Ang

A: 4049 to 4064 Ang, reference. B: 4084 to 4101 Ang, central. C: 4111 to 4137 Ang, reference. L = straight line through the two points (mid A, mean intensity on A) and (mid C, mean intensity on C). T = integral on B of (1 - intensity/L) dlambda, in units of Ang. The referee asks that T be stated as 1.5 Ang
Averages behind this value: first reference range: 16.6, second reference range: 15.9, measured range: 14.9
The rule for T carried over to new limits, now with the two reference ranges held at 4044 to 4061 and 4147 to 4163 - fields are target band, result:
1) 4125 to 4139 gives 0.2 Ang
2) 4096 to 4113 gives 2.9 Ang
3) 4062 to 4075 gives 0.3 Ang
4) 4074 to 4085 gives 0.6 Ang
